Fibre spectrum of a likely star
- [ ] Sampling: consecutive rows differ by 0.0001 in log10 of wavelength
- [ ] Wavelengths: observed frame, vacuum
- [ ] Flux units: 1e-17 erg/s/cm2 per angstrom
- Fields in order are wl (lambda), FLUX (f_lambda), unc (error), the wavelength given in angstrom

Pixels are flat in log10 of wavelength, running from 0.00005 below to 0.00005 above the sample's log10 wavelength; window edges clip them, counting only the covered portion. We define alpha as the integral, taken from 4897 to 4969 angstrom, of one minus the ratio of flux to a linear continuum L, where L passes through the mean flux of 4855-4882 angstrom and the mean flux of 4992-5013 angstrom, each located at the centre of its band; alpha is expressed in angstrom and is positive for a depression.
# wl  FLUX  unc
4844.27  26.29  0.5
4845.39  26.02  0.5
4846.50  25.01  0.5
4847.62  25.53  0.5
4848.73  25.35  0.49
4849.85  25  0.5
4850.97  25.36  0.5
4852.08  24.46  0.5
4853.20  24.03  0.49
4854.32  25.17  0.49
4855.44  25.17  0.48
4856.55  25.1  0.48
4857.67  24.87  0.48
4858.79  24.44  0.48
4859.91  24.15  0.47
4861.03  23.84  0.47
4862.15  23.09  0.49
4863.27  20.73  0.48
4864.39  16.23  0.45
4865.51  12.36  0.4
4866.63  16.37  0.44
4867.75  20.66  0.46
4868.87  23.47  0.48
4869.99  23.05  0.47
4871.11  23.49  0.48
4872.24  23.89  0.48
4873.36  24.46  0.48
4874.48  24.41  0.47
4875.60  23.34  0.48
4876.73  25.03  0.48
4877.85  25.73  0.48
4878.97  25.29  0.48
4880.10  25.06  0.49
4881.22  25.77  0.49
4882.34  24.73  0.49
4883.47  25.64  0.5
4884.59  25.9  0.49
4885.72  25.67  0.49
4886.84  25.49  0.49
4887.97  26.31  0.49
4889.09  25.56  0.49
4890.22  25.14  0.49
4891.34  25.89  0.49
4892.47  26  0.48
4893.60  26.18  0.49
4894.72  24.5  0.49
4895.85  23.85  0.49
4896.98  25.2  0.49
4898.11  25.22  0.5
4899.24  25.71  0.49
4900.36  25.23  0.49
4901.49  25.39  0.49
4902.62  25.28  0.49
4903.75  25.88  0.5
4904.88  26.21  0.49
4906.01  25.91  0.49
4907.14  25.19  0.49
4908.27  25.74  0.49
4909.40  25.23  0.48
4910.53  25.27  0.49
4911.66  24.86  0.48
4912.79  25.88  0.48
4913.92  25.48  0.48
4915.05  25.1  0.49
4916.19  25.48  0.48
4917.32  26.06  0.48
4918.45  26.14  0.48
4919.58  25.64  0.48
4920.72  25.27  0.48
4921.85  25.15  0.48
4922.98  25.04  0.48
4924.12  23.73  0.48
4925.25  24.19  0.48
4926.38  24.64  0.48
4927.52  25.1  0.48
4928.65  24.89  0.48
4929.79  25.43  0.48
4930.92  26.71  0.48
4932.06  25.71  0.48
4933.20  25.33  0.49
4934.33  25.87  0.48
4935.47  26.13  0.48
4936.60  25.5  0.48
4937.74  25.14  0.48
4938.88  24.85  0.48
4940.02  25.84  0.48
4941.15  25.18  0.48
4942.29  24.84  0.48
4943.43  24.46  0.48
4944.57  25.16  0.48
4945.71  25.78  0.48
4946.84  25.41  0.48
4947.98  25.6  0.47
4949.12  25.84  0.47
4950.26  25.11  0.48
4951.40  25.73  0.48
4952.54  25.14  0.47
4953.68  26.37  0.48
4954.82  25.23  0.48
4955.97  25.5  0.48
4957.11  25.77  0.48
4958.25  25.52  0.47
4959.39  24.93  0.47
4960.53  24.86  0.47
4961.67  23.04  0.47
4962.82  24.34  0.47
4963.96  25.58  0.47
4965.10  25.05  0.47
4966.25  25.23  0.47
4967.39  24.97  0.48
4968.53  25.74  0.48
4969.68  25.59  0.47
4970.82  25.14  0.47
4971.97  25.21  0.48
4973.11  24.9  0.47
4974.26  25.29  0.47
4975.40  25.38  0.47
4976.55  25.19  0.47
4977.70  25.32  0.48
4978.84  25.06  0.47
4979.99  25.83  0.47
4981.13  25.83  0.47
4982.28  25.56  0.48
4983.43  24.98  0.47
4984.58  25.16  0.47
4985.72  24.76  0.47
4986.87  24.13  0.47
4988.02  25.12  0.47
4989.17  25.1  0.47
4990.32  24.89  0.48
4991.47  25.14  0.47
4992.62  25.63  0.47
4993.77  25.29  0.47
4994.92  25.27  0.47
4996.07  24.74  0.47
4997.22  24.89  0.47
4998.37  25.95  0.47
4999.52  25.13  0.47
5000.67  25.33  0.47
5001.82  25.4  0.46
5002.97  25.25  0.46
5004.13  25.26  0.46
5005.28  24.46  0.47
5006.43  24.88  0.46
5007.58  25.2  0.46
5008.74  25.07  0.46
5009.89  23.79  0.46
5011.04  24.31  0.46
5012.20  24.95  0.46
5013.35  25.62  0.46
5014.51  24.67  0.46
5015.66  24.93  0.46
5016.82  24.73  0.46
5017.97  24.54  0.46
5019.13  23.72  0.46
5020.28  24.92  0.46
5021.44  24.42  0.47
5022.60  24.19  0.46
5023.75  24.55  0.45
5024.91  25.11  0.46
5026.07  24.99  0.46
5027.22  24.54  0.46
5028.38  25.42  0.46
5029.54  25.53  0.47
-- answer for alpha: -4.2 angstrom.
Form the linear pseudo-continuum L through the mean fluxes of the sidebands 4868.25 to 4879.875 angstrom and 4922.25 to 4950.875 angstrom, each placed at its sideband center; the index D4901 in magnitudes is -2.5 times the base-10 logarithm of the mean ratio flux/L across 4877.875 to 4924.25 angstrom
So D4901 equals -0.03 mag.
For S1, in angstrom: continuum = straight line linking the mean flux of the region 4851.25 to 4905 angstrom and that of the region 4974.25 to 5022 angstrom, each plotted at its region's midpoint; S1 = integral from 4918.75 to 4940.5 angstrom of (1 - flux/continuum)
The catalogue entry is -0.7 angstrom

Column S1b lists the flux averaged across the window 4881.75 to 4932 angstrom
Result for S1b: 25.4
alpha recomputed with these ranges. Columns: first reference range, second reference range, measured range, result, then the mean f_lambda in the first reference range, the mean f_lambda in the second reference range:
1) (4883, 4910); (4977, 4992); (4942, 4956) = -0.1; 25.5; 25.1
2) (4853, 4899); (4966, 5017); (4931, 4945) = -0.5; 23.9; 25.1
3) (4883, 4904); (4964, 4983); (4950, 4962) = 0.1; 25.5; 25.3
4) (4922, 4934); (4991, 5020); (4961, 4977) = 0.0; 25.1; 25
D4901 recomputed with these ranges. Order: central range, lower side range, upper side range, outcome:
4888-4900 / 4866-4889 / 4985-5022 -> -0.05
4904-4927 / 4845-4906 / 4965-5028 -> -0.03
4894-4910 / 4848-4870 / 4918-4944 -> -0.05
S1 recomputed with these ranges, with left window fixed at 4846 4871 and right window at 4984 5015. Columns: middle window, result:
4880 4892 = -1.17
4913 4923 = -0.73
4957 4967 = -0.18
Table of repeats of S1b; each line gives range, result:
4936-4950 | 25.3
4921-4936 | 25.2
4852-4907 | 24.2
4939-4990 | 25.2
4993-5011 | 25.1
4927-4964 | 25.3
